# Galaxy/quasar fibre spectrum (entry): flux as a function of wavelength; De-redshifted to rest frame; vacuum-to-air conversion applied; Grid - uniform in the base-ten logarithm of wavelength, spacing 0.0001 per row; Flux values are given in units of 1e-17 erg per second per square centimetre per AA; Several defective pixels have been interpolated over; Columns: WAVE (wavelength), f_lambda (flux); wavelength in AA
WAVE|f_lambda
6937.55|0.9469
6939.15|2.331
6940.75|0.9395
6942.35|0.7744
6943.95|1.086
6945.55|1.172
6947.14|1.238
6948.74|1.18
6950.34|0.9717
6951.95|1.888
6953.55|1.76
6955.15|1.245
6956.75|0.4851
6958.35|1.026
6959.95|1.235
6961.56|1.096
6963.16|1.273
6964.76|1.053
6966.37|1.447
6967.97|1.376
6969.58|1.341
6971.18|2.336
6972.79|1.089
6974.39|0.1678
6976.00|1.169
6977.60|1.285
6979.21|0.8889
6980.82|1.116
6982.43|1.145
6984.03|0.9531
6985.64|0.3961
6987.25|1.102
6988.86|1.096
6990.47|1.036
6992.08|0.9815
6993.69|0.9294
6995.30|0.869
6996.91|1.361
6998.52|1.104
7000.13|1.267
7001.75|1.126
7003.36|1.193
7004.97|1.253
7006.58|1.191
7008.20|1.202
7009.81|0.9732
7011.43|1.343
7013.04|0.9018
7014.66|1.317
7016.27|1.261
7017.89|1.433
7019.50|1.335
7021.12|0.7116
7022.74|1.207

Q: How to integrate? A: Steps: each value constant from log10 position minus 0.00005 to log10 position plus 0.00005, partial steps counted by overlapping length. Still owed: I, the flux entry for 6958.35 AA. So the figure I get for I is 1.026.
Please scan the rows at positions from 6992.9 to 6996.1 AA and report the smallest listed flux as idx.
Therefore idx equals 0.869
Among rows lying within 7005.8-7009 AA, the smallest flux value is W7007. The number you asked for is 1.191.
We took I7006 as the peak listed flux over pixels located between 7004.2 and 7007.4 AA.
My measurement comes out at 1.253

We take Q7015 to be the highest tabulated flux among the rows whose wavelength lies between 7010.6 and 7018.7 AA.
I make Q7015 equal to 1.433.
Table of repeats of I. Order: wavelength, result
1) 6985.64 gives 0.3961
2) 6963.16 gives 1.273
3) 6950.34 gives 0.9717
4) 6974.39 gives 0.1678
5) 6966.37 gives 1.447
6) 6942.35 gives 0.7744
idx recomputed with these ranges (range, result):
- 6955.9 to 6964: 0.4851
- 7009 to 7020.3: 0.9018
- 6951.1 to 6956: 1.245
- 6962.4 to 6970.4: 1.053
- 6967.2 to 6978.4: 0.1678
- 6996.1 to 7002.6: 1.104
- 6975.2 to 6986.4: 0.3961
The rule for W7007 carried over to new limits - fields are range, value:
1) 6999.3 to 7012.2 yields 0.9732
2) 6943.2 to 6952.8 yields 0.9717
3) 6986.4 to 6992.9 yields 0.9815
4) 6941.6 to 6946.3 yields 0.7744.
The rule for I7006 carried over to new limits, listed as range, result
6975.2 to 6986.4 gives 1.285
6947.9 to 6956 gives 1.888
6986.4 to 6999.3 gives 1.361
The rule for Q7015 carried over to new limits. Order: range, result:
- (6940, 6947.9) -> 1.238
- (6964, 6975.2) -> 2.336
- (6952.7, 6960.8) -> 1.76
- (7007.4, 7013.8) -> 1.343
